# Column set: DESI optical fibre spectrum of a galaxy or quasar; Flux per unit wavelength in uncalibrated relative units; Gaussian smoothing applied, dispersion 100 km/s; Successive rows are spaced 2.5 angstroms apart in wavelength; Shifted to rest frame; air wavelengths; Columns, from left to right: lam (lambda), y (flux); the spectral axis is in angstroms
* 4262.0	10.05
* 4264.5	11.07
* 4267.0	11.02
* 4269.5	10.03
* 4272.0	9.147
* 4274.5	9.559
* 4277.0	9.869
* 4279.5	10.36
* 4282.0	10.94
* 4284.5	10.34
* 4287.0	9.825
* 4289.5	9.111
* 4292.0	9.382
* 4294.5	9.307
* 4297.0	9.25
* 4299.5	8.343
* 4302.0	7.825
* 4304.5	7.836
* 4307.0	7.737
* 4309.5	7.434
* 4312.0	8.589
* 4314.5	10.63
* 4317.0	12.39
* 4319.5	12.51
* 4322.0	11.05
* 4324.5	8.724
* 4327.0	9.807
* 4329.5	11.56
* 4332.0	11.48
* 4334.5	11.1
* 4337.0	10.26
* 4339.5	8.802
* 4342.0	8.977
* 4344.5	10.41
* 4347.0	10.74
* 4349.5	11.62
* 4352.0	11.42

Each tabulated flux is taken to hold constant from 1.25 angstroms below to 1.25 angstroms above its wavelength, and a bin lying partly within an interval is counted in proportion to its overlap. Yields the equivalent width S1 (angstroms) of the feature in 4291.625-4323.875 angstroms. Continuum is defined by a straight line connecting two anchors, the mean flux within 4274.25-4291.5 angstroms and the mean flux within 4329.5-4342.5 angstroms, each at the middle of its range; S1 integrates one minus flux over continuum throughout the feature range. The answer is 2.4 angstroms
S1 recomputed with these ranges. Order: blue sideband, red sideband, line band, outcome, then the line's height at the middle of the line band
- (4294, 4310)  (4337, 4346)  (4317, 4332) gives -3.3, 8.99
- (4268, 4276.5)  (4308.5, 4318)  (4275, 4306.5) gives 1.2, 9.69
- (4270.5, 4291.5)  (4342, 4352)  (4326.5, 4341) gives 0.1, 10.6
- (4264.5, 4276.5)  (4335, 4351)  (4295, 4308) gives 2.4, 10.1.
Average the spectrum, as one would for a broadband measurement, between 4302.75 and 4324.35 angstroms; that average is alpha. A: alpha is 9.67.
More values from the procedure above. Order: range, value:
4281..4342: 9.74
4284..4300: 9.37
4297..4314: 8.17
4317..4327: 10.8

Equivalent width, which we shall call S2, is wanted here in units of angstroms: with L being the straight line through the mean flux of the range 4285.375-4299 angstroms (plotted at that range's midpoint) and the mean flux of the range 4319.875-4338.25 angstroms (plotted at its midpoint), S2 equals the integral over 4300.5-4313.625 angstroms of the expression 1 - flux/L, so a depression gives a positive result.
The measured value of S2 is 2.5 angstroms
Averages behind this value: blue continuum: 9.34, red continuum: 10.7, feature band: 7.97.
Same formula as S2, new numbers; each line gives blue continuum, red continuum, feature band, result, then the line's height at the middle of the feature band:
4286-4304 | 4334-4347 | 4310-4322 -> -1.79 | 9.4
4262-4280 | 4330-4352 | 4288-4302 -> 1.75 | 10.3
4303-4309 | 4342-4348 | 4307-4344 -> -4.96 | 8.99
